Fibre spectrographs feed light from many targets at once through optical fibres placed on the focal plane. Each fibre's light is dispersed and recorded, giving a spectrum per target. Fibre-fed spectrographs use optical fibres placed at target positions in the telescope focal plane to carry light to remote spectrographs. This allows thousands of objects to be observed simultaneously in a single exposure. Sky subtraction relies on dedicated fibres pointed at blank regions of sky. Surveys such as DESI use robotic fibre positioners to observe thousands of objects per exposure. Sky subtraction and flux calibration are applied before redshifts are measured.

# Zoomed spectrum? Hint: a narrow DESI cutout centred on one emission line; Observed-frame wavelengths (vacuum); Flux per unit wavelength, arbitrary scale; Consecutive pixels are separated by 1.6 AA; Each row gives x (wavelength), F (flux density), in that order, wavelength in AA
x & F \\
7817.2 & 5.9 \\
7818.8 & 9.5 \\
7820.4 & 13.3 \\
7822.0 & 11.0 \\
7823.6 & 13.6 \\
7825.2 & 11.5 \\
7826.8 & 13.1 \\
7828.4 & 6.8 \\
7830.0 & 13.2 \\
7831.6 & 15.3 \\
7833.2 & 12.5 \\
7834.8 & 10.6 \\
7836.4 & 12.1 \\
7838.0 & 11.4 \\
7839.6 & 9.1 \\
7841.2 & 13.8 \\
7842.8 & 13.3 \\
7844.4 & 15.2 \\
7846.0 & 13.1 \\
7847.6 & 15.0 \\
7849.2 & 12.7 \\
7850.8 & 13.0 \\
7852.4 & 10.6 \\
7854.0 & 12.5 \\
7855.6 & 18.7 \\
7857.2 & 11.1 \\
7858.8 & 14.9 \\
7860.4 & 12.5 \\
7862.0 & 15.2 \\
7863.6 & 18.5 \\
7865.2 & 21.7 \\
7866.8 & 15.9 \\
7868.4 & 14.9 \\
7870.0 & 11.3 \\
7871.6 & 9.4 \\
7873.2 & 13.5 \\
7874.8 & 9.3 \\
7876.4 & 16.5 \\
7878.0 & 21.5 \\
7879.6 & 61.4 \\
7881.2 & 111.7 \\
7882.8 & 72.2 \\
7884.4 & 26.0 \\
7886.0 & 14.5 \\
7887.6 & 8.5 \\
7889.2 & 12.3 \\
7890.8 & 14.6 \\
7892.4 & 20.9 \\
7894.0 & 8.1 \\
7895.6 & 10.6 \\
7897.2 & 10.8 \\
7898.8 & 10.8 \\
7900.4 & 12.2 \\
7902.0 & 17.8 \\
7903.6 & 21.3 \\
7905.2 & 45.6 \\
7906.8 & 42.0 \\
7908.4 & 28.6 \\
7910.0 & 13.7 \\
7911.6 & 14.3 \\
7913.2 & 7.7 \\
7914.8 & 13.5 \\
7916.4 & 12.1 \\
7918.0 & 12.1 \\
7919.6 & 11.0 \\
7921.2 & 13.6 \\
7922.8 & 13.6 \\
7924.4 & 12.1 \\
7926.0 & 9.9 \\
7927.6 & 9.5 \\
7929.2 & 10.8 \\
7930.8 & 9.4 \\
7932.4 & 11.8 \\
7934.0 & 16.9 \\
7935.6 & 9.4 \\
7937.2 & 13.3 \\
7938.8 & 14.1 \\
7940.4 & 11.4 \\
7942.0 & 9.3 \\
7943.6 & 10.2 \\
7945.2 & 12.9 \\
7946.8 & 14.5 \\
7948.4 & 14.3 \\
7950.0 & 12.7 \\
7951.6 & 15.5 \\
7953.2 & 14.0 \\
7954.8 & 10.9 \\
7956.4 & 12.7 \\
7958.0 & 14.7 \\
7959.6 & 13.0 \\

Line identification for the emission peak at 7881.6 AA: H-alpha 6563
